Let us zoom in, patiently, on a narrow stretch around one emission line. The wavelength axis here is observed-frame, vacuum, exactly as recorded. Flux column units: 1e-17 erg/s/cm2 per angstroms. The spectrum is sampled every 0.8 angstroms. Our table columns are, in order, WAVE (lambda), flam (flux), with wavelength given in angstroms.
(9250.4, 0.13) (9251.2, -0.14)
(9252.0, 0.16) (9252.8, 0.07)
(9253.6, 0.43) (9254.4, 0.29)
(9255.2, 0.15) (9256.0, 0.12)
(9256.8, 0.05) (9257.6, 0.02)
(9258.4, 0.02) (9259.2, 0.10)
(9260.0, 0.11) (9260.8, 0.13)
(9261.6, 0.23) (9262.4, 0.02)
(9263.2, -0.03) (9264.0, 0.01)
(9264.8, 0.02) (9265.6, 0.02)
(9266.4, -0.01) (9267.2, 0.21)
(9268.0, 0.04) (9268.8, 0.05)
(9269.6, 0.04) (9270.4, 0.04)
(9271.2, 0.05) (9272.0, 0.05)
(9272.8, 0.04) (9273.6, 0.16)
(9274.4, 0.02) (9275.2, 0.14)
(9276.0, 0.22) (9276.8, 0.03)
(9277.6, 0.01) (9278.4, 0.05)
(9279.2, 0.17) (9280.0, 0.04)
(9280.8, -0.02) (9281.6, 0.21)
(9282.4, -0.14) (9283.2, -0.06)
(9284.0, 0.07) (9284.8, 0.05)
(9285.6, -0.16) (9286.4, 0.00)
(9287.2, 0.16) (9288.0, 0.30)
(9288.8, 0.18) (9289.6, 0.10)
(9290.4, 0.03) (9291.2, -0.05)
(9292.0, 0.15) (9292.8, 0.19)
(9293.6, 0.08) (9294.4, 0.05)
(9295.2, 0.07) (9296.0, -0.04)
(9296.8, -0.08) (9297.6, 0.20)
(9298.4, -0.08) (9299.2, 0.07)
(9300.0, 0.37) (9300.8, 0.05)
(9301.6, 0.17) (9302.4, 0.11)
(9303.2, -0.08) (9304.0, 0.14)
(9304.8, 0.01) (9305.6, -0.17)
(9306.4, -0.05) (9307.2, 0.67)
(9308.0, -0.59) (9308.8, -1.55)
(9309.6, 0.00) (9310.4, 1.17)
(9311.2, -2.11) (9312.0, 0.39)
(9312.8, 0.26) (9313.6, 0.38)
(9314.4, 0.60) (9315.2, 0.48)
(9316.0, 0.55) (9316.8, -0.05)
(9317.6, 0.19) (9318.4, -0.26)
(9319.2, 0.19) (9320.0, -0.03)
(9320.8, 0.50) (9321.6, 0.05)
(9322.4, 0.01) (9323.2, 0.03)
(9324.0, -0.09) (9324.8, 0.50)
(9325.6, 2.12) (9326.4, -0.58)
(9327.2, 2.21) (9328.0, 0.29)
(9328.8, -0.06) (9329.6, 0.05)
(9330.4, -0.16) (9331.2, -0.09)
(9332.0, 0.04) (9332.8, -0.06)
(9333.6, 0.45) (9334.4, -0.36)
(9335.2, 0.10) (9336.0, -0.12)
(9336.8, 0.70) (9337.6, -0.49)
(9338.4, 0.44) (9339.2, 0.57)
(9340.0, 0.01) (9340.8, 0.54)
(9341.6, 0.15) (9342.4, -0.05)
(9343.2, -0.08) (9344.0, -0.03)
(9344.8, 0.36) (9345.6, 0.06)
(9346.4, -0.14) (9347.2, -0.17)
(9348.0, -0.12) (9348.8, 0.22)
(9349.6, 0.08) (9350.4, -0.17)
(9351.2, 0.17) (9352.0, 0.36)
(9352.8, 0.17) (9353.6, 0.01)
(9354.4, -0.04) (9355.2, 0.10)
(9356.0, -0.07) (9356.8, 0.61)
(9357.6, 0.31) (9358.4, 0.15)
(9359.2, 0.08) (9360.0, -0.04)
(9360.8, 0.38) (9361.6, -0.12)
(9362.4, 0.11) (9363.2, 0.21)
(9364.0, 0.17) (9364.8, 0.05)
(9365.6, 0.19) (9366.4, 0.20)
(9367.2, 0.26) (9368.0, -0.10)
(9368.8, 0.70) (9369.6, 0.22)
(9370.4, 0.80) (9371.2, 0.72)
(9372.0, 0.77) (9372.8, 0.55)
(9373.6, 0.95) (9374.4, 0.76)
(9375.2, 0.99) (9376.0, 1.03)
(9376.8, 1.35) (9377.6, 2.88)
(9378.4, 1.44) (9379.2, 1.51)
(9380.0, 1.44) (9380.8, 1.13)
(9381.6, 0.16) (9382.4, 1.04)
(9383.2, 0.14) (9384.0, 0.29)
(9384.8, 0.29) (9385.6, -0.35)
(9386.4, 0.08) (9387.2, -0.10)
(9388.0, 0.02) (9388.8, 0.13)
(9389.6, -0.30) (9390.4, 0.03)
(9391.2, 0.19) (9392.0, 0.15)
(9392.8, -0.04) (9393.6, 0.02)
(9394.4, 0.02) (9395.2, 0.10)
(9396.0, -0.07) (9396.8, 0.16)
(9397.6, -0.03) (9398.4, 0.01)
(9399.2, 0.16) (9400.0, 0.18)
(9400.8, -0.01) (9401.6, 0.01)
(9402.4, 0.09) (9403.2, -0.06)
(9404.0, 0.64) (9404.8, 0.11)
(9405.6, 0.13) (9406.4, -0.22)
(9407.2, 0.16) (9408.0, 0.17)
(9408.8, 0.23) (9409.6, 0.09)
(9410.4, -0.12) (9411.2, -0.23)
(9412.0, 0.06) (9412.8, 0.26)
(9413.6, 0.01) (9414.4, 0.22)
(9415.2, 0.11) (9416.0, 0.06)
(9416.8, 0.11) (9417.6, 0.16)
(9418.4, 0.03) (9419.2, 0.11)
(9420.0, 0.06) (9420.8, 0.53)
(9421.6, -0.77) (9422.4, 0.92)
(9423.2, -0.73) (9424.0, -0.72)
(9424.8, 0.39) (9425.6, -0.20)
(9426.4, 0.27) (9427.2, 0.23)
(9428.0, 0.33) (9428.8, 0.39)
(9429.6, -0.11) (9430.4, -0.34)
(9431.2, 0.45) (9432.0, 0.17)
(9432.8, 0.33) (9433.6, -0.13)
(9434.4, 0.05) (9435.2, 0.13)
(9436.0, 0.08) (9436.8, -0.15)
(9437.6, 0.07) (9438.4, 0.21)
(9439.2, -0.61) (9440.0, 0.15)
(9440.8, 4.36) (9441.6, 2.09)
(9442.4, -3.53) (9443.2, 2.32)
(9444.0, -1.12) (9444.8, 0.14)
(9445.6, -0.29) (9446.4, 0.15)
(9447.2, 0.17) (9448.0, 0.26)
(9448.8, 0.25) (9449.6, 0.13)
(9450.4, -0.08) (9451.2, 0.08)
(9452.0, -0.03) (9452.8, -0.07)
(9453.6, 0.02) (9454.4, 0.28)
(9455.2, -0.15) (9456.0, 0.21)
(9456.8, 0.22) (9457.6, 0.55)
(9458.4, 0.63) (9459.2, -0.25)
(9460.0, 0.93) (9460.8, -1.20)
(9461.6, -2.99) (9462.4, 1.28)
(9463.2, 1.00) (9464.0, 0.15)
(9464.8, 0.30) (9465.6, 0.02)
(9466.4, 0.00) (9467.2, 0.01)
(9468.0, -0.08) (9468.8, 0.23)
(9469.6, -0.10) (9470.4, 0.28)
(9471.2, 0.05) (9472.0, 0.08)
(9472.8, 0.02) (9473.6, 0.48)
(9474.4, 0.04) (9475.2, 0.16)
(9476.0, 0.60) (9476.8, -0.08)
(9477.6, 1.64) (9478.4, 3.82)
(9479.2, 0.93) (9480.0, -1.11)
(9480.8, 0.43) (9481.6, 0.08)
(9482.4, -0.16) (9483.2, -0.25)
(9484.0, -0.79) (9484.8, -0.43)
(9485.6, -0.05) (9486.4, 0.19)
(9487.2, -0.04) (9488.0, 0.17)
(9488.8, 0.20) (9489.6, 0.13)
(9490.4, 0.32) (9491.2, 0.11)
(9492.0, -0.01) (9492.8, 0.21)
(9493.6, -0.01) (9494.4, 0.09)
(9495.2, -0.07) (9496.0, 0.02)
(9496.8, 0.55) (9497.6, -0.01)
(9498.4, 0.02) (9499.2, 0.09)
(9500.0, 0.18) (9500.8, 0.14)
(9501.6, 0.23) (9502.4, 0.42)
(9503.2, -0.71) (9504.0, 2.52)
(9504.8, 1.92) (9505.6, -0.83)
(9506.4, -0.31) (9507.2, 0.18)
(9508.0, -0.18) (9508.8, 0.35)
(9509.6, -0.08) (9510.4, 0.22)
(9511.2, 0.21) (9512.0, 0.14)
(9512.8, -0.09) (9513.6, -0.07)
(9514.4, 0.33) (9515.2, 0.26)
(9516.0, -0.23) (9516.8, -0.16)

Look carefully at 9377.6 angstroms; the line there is [O II]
